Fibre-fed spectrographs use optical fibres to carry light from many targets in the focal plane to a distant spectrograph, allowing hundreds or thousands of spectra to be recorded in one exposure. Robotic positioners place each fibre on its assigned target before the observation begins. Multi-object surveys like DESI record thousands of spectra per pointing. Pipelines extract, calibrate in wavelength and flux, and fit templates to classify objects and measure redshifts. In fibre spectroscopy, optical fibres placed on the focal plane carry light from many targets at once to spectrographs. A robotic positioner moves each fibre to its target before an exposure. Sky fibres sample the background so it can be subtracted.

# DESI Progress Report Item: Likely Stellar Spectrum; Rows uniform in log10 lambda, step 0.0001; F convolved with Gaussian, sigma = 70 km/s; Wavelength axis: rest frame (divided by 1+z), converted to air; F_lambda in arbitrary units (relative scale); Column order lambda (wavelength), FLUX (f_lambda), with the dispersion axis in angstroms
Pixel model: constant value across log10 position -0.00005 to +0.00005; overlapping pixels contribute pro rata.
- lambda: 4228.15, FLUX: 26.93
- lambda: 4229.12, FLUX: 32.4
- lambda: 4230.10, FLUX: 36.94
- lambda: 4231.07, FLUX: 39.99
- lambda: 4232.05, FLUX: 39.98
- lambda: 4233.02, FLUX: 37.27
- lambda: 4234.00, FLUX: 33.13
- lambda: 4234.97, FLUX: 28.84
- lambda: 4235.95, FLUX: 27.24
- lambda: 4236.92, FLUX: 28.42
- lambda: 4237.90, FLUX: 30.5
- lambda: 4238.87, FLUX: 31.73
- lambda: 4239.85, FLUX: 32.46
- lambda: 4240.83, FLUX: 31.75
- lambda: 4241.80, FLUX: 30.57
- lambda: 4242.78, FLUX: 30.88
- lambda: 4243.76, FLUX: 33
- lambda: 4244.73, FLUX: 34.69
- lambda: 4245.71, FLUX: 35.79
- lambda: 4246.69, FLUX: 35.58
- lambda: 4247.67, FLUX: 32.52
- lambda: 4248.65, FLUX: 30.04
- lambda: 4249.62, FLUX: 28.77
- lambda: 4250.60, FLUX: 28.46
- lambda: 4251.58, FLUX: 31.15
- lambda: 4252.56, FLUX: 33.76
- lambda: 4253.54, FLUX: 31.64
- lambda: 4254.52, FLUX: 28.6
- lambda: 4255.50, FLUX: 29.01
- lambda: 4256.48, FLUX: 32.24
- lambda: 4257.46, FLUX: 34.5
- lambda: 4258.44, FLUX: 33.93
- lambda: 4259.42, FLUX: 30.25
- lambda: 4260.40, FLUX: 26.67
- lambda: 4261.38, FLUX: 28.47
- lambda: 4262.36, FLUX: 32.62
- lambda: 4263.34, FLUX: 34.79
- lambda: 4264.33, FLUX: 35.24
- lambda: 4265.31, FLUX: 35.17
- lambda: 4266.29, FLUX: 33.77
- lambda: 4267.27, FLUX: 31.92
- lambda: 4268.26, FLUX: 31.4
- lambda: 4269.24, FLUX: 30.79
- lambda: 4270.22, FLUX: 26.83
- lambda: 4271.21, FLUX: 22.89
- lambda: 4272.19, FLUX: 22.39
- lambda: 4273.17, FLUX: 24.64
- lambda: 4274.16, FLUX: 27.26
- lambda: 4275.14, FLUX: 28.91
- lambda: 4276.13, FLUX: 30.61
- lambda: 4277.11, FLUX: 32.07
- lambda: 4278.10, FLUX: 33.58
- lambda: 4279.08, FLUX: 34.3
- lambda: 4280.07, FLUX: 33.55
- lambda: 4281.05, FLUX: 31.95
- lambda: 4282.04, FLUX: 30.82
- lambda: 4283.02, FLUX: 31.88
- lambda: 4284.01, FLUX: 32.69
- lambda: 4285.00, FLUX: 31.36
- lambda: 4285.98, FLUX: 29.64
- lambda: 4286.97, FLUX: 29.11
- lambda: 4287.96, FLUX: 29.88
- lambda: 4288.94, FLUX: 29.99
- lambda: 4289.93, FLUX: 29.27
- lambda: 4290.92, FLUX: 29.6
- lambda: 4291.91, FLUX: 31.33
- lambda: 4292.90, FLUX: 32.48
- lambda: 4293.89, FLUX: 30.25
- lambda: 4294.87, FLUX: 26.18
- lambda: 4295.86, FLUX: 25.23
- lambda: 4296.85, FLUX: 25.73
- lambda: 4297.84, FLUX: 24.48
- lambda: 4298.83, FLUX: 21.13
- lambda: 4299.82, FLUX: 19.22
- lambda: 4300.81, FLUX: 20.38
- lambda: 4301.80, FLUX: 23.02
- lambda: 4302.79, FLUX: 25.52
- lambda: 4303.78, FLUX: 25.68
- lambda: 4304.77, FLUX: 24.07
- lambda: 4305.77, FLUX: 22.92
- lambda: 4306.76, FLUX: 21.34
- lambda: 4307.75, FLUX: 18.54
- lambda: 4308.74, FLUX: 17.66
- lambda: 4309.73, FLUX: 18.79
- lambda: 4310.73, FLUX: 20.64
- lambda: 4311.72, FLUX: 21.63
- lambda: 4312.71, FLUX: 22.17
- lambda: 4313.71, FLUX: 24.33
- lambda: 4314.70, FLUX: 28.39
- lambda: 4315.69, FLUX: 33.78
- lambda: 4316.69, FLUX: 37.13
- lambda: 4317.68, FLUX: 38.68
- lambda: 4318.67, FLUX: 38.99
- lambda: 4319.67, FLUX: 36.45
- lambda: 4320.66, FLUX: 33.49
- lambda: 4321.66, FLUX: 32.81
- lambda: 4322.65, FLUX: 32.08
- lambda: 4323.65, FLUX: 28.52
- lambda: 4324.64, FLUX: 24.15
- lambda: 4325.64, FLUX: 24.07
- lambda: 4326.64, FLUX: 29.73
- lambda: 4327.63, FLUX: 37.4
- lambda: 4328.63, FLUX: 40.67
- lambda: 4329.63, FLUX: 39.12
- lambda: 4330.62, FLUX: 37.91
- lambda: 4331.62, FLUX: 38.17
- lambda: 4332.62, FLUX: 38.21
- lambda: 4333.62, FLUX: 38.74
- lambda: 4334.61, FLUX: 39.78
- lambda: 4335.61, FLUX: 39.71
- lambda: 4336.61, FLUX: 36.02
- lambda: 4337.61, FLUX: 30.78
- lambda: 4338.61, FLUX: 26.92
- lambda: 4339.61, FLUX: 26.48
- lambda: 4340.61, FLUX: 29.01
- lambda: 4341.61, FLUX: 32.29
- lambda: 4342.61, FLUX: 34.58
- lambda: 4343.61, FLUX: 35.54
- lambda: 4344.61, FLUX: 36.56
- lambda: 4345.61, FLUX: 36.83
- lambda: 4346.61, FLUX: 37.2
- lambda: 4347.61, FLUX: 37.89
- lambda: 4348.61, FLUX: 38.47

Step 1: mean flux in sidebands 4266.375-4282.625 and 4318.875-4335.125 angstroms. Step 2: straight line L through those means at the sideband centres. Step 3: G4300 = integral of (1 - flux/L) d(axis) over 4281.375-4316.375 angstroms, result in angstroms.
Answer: 6.4 angstroms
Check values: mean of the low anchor 29.7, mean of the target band 26.1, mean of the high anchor 34.5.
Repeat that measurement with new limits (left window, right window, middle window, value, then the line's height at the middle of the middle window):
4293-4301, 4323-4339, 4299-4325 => 2.4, 28.9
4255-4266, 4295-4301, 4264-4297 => -3.6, 27.3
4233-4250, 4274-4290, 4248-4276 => 1.1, 31.4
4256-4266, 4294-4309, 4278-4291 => -2.1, 27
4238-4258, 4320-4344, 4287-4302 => 2.8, 32.8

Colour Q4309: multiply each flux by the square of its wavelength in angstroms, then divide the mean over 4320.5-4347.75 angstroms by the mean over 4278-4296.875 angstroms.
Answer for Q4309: 1.14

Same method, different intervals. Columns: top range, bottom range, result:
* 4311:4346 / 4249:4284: 1.11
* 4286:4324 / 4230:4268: 0.86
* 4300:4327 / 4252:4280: 0.89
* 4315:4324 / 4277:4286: 1.09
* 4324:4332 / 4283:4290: 1.13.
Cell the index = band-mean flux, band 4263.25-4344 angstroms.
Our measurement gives 29.8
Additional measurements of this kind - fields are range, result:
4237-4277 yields 30.9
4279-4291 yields 31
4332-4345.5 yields 34.3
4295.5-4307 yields 23.2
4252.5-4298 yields 30.3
